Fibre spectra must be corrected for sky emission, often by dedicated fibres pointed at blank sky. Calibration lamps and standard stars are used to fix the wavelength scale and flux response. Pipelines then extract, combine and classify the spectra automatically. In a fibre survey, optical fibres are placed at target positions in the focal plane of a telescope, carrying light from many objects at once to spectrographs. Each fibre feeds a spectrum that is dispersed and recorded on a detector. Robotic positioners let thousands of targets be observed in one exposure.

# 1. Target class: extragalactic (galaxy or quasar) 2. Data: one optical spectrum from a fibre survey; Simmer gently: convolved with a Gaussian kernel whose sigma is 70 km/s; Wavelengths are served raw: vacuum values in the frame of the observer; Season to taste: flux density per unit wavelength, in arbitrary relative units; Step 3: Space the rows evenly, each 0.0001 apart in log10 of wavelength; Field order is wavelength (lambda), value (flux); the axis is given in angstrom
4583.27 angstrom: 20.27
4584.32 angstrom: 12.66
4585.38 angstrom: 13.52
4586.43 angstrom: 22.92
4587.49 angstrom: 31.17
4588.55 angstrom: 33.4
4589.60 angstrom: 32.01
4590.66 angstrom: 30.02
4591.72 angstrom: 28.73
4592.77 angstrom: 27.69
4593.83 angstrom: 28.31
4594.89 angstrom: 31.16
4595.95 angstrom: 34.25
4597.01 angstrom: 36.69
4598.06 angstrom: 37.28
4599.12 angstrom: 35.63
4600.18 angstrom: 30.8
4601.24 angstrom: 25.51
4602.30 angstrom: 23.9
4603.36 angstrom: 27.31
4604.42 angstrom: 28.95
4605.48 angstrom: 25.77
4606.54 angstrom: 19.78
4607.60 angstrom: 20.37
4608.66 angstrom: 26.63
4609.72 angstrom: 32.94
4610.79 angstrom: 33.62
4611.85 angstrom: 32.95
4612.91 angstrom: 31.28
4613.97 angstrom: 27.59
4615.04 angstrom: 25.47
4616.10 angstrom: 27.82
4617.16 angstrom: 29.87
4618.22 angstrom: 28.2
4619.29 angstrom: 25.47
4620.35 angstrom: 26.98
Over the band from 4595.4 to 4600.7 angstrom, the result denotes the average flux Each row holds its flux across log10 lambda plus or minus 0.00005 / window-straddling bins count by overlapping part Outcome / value 34.9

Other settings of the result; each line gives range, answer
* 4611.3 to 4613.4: 32.2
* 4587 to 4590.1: 32.2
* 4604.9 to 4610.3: 25.2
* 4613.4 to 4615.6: 26.6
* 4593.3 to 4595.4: 29.7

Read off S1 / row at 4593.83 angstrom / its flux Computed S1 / 28.31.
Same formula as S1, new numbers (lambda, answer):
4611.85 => 32.95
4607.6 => 20.37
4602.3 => 23.9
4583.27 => 20.27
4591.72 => 28.73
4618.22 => 28.2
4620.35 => 26.98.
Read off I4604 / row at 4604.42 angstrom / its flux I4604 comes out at 28.95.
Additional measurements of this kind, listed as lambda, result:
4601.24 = 25.51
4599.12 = 35.63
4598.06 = 37.28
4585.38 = 13.52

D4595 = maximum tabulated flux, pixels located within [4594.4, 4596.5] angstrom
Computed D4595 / 34.25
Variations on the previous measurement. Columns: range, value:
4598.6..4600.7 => 35.63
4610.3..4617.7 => 33.62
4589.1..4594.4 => 32.01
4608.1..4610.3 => 32.94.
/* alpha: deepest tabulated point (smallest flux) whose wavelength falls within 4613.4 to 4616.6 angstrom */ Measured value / 25.47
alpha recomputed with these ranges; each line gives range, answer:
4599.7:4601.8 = 25.51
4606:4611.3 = 19.78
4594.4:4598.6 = 31.16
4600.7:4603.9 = 23.9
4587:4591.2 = 30.02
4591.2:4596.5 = 27.69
